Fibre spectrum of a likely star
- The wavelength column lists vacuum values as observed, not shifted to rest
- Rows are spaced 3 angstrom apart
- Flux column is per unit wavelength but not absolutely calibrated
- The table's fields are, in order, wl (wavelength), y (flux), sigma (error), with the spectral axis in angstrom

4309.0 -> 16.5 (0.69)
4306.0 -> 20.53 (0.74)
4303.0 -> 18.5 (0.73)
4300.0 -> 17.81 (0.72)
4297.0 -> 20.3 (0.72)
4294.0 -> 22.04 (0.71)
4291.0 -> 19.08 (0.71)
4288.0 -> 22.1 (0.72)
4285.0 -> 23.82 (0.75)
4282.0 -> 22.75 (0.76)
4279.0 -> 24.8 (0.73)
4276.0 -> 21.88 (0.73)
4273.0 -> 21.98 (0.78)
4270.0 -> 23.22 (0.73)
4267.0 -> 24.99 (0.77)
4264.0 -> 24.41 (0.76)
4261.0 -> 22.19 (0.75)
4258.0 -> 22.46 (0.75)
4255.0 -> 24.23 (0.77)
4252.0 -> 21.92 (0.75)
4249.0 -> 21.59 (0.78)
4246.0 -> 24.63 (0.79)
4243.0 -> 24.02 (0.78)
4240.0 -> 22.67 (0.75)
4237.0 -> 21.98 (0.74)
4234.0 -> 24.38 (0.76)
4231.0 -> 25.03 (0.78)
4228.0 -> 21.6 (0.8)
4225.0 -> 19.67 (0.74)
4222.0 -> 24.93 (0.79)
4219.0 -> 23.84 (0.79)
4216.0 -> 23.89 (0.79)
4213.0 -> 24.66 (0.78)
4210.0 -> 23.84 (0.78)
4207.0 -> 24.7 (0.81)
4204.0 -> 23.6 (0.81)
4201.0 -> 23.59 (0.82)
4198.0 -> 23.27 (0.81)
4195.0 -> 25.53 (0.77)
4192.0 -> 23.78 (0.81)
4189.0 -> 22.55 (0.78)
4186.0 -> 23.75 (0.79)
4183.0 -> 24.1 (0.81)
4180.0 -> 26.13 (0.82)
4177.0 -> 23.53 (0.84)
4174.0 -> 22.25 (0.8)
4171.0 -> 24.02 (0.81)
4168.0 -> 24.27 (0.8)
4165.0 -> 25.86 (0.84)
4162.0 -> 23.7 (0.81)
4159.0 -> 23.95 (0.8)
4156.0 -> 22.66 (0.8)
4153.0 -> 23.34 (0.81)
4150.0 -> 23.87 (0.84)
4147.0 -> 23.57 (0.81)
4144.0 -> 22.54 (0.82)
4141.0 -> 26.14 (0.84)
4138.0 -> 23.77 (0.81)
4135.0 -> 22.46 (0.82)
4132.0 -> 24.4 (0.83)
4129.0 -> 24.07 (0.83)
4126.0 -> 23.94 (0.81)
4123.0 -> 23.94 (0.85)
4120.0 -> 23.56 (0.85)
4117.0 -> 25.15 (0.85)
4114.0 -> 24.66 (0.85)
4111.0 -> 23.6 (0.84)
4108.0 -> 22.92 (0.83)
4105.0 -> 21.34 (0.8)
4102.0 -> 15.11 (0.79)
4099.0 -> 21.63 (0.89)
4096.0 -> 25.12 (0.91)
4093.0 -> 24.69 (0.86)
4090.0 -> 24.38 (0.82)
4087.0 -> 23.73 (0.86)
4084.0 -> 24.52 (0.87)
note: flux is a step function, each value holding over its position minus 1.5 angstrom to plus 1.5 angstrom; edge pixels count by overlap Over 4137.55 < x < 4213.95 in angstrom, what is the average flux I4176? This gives 24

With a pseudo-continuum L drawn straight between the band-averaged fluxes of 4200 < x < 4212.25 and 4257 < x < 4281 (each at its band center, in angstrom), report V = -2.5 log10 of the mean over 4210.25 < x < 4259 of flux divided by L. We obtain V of 0.02 mag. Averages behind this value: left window 24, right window 23.2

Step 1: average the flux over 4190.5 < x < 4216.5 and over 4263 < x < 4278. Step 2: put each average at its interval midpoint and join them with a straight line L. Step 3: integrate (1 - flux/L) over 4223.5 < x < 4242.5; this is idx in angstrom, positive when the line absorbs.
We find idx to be 0.9 angstrom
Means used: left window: 24.1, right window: 23.3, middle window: 22.6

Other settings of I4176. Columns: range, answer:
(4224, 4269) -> 23.1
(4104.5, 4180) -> 23.8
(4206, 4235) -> 23.6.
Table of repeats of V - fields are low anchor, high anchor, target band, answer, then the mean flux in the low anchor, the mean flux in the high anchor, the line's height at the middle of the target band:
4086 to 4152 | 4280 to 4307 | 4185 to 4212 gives -0.08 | 23.4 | 20.8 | 22.2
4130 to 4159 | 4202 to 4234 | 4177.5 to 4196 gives -0.03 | 23.7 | 23.6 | 23.6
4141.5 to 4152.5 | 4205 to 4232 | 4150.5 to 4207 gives -0.02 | 23.6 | 23.5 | 23.6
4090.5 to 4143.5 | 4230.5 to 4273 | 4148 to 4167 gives -0.03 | 23.3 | 23.3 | 23.3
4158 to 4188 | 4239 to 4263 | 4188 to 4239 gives 0.00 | 24.1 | 23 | 23.5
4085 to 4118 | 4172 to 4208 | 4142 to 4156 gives 0.00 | 22.9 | 23.9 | 23.4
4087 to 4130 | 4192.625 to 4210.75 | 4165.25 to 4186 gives -0.01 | 23.2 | 24.1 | 23.8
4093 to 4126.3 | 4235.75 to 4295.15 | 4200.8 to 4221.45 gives -0.06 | 22.9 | 22.8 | 22.9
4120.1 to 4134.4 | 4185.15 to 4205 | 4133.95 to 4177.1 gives 0.00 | 23.9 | 23.7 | 23.8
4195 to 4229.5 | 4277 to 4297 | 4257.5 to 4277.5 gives -0.02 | 23.5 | 22.3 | 22.6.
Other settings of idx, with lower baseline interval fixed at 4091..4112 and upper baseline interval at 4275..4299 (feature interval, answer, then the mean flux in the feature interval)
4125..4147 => -1.8 angstrom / 23.9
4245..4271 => -1.5 angstrom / 23.3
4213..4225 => -0.9 angstrom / 23.7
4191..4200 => -0.9 angstrom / 24.2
